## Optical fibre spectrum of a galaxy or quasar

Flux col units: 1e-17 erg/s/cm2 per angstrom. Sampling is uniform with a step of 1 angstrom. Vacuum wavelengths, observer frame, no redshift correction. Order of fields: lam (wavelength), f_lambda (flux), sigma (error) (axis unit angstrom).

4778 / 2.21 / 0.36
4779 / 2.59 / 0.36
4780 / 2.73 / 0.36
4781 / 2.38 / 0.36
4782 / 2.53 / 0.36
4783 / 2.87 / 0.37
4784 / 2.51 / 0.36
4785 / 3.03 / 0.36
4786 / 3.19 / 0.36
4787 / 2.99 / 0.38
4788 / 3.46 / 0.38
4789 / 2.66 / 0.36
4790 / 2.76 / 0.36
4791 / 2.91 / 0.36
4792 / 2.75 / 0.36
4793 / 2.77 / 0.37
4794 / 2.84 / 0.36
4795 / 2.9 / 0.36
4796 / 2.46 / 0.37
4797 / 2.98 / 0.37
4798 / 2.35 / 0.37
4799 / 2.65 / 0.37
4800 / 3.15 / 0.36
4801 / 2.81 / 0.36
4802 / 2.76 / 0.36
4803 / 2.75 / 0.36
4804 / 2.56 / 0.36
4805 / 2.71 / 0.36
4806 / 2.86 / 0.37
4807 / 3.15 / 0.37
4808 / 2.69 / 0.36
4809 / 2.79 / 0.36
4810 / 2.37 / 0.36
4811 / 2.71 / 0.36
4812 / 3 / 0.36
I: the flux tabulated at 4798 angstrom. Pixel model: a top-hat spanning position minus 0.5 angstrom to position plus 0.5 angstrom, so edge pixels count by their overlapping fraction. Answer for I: 2.35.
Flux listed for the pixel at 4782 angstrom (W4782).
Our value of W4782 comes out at 2.53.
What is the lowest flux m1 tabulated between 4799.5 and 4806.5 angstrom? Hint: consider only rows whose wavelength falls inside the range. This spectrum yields 2.56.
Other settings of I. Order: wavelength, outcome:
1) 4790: 2.76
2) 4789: 2.66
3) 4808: 2.69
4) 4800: 3.15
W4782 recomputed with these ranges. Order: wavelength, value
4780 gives 2.73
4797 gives 2.98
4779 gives 2.59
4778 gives 2.21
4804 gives 2.56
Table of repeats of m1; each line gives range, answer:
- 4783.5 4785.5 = 2.51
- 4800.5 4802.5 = 2.76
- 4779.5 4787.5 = 2.38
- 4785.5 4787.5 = 2.99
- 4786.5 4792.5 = 2.66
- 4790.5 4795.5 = 2.75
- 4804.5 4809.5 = 2.69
